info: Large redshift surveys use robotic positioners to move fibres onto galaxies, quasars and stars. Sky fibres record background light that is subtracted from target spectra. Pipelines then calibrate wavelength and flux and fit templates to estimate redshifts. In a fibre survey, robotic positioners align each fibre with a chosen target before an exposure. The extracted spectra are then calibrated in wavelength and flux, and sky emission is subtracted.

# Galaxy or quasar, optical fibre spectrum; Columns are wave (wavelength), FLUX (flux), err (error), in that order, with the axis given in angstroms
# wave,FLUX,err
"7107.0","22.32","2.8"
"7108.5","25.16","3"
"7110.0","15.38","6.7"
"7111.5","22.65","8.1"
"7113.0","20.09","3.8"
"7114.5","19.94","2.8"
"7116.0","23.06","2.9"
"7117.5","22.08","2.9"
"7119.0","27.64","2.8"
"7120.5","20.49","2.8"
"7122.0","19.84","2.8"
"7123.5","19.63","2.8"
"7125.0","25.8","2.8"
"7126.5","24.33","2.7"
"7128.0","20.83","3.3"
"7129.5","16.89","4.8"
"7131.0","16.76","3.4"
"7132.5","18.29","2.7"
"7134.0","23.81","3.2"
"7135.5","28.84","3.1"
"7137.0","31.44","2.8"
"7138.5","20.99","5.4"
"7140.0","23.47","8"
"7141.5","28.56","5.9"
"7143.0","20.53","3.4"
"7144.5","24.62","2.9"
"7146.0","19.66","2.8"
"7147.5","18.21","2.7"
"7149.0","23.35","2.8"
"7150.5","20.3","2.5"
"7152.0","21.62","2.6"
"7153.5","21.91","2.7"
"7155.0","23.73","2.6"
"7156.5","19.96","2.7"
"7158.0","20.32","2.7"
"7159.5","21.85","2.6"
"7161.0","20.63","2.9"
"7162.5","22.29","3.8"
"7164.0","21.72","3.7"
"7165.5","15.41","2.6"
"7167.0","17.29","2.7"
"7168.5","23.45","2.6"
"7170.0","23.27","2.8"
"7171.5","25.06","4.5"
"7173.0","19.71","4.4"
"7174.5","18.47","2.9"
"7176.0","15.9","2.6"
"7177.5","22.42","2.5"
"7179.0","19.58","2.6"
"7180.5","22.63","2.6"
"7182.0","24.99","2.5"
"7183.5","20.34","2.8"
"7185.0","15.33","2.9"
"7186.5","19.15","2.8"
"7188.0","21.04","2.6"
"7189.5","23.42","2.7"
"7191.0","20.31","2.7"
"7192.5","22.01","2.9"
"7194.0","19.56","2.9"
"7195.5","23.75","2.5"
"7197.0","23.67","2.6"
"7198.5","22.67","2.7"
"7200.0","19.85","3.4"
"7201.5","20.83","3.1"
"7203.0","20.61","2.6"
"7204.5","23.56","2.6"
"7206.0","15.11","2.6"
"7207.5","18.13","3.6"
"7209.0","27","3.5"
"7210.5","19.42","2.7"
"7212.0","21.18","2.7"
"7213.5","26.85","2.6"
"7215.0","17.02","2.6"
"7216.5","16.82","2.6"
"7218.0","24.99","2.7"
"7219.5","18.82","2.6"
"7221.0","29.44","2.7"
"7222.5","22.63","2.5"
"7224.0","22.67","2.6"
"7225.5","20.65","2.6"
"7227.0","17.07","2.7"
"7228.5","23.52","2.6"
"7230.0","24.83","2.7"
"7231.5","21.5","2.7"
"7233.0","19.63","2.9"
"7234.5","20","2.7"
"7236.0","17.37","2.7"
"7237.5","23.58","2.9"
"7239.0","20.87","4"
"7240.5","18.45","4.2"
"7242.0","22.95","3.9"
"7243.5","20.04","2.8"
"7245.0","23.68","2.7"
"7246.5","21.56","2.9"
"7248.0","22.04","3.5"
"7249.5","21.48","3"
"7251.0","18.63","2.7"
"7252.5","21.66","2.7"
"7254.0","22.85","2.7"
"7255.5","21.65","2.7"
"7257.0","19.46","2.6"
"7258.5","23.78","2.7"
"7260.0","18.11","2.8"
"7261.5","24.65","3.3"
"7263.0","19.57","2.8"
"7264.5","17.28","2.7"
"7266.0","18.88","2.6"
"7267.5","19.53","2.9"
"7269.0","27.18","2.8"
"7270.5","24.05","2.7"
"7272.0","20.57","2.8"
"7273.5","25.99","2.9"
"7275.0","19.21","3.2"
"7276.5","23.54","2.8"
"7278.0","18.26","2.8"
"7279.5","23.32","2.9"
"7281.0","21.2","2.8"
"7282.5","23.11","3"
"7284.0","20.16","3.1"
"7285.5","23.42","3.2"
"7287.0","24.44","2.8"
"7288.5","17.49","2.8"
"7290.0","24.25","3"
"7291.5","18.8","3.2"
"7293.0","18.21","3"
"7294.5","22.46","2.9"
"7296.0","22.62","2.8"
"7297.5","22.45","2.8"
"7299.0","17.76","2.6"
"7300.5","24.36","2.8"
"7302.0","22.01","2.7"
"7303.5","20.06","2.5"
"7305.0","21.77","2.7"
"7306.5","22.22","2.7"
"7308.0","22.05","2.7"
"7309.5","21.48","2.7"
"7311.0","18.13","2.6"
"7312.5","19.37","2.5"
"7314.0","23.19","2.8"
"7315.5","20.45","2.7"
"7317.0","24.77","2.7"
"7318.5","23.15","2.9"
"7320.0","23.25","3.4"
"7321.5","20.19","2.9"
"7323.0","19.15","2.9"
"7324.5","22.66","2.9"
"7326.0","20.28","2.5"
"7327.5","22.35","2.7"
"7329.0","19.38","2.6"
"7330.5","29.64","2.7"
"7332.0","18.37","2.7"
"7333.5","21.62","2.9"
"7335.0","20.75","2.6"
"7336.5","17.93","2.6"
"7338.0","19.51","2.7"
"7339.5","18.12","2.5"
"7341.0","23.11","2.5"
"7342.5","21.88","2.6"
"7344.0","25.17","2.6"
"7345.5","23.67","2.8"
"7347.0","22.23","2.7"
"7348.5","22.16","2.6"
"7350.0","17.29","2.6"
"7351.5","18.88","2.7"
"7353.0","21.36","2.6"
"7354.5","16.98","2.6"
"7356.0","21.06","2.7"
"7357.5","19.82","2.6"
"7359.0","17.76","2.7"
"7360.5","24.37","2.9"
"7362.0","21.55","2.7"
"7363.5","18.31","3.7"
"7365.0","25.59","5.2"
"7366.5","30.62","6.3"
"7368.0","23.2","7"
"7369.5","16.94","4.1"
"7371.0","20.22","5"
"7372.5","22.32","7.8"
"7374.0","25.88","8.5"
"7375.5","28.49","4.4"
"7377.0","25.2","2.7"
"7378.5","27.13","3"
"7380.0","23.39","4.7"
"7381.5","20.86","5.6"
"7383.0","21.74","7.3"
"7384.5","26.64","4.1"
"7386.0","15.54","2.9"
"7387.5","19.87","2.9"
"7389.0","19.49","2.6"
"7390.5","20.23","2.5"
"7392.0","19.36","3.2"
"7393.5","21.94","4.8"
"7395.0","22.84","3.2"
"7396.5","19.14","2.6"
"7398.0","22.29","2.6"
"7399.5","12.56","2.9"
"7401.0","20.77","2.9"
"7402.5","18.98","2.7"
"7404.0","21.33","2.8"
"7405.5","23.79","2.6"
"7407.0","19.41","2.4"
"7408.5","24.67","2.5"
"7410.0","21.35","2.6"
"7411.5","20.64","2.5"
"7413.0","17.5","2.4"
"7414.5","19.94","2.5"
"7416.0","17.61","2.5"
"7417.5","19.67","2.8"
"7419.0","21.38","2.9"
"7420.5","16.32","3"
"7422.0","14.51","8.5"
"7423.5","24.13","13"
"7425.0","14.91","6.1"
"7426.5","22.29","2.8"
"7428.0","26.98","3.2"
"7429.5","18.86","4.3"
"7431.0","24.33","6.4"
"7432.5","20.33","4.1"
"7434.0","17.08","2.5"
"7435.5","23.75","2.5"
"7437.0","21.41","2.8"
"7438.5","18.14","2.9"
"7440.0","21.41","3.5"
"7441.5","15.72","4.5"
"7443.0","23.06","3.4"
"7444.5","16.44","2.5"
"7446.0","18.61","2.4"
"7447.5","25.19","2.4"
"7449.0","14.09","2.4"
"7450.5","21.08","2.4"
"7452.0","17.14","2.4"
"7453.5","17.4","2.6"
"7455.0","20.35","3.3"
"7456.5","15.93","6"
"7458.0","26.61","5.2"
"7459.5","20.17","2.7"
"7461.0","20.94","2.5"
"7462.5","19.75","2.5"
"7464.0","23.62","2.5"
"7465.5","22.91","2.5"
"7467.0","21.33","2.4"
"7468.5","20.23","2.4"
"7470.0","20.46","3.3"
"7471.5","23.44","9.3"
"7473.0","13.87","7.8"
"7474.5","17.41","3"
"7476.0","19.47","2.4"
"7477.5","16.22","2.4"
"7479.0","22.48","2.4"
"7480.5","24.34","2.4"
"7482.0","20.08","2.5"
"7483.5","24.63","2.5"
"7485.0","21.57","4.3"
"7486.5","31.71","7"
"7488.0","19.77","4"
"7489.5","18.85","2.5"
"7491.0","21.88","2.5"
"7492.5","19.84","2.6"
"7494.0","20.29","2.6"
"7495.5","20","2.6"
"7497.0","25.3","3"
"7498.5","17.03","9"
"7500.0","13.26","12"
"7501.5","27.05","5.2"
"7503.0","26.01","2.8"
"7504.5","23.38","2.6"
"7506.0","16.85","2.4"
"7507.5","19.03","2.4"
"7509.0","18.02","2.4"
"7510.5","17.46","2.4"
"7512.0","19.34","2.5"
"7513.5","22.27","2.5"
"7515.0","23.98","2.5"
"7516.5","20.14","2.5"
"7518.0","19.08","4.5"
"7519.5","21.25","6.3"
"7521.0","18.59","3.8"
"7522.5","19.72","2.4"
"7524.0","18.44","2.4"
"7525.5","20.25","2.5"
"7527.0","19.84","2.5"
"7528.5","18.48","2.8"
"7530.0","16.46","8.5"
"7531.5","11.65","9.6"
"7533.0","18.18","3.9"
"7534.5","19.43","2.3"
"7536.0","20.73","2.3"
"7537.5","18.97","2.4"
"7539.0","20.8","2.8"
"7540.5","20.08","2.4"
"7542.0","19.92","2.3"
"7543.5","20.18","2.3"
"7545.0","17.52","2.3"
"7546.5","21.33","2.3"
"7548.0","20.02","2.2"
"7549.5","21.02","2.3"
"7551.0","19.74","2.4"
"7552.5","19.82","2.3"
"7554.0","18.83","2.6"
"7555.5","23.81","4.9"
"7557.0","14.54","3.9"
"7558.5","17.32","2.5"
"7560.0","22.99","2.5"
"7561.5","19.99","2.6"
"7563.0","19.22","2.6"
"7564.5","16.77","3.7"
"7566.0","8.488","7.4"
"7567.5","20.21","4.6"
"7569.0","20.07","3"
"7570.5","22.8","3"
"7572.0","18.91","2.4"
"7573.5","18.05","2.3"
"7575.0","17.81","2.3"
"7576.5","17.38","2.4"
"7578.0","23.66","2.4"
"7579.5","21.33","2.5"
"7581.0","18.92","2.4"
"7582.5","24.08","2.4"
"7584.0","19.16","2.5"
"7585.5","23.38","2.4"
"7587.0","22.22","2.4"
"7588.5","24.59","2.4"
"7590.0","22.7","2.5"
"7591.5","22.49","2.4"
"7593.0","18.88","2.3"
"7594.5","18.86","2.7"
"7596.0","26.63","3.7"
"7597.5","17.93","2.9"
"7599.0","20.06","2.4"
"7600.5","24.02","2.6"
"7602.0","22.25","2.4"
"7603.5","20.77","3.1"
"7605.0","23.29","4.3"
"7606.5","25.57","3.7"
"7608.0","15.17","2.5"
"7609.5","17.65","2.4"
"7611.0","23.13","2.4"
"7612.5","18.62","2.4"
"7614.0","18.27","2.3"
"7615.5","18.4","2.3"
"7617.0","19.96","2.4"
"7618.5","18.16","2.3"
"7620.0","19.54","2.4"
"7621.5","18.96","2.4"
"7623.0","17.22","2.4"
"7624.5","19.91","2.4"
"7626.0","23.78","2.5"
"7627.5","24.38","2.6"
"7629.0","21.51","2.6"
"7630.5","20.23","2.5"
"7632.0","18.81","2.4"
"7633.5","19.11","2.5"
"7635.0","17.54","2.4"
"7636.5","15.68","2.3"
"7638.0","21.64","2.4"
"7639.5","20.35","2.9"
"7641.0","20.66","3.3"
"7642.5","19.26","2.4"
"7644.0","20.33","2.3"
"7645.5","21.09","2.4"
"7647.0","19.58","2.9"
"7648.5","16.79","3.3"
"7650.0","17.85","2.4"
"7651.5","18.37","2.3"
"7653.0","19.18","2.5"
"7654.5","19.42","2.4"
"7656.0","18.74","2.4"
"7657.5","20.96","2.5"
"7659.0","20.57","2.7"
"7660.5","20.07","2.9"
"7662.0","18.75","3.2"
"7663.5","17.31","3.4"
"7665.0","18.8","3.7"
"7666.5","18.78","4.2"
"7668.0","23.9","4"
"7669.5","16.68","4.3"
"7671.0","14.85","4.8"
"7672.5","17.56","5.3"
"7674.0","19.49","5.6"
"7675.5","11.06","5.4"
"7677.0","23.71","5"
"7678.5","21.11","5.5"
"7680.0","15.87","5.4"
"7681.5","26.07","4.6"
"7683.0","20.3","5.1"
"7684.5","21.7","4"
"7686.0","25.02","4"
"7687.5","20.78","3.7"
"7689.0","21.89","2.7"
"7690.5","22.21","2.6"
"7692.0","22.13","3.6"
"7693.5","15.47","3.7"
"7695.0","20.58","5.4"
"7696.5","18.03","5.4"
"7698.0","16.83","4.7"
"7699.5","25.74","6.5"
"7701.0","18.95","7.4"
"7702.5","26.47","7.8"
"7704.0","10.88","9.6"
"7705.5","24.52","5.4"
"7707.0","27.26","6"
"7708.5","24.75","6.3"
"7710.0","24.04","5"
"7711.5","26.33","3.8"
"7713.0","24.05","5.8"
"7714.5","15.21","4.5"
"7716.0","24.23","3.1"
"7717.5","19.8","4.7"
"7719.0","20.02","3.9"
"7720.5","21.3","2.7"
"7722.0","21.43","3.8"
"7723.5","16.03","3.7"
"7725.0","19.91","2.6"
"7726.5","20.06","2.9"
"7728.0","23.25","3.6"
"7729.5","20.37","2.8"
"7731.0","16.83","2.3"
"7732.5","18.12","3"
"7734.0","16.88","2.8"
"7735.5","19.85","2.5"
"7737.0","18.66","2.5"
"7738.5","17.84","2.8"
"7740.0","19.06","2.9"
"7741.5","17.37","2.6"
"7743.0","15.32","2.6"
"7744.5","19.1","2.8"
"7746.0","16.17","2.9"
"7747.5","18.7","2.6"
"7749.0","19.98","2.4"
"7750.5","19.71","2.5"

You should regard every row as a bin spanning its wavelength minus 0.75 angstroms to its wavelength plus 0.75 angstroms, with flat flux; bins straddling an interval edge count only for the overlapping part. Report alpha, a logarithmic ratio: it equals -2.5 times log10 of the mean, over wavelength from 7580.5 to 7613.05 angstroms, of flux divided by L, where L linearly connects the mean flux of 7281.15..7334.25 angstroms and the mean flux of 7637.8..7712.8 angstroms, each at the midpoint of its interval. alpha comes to -0.045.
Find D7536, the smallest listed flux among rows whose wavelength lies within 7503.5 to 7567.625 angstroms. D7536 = 8.488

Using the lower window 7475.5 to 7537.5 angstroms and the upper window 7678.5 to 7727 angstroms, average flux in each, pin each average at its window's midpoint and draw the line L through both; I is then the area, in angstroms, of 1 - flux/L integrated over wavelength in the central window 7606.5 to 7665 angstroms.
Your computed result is 4.0 angstroms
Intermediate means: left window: 20.3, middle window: 19.5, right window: 21.2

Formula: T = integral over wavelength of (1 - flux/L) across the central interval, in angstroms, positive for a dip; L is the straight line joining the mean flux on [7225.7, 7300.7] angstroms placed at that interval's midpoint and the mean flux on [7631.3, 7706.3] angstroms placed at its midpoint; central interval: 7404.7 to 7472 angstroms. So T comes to 0.89 angstroms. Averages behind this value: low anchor 21.3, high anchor 19.6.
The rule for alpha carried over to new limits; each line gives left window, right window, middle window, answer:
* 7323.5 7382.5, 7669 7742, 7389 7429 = 0.08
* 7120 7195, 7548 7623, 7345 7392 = -0.06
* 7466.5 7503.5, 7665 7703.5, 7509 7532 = 0.09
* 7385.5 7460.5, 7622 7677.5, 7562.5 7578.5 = 0.06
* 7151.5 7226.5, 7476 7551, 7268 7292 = -0.06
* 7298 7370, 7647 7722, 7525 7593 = 0.06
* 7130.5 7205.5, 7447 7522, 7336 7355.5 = 0.02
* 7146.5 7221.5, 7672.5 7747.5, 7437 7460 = 0.06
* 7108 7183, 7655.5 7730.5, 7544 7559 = 0.07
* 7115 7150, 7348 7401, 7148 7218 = 0.07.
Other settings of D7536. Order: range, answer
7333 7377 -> 16.94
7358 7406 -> 12.56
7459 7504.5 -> 13.26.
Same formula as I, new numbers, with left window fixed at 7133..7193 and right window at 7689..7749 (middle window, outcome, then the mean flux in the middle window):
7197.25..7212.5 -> 0.4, 20.9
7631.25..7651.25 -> 1.2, 19.1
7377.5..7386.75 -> -0.7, 22.6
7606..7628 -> 0.6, 19.8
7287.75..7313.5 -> 0.4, 20.9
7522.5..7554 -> 2.3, 19.1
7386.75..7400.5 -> 0.8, 19.8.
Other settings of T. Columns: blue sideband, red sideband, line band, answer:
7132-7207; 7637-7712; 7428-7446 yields 0.47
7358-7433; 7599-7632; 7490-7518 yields 0.41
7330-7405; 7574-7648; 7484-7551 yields 2.37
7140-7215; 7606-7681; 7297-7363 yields -1.95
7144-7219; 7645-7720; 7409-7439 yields 0.78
